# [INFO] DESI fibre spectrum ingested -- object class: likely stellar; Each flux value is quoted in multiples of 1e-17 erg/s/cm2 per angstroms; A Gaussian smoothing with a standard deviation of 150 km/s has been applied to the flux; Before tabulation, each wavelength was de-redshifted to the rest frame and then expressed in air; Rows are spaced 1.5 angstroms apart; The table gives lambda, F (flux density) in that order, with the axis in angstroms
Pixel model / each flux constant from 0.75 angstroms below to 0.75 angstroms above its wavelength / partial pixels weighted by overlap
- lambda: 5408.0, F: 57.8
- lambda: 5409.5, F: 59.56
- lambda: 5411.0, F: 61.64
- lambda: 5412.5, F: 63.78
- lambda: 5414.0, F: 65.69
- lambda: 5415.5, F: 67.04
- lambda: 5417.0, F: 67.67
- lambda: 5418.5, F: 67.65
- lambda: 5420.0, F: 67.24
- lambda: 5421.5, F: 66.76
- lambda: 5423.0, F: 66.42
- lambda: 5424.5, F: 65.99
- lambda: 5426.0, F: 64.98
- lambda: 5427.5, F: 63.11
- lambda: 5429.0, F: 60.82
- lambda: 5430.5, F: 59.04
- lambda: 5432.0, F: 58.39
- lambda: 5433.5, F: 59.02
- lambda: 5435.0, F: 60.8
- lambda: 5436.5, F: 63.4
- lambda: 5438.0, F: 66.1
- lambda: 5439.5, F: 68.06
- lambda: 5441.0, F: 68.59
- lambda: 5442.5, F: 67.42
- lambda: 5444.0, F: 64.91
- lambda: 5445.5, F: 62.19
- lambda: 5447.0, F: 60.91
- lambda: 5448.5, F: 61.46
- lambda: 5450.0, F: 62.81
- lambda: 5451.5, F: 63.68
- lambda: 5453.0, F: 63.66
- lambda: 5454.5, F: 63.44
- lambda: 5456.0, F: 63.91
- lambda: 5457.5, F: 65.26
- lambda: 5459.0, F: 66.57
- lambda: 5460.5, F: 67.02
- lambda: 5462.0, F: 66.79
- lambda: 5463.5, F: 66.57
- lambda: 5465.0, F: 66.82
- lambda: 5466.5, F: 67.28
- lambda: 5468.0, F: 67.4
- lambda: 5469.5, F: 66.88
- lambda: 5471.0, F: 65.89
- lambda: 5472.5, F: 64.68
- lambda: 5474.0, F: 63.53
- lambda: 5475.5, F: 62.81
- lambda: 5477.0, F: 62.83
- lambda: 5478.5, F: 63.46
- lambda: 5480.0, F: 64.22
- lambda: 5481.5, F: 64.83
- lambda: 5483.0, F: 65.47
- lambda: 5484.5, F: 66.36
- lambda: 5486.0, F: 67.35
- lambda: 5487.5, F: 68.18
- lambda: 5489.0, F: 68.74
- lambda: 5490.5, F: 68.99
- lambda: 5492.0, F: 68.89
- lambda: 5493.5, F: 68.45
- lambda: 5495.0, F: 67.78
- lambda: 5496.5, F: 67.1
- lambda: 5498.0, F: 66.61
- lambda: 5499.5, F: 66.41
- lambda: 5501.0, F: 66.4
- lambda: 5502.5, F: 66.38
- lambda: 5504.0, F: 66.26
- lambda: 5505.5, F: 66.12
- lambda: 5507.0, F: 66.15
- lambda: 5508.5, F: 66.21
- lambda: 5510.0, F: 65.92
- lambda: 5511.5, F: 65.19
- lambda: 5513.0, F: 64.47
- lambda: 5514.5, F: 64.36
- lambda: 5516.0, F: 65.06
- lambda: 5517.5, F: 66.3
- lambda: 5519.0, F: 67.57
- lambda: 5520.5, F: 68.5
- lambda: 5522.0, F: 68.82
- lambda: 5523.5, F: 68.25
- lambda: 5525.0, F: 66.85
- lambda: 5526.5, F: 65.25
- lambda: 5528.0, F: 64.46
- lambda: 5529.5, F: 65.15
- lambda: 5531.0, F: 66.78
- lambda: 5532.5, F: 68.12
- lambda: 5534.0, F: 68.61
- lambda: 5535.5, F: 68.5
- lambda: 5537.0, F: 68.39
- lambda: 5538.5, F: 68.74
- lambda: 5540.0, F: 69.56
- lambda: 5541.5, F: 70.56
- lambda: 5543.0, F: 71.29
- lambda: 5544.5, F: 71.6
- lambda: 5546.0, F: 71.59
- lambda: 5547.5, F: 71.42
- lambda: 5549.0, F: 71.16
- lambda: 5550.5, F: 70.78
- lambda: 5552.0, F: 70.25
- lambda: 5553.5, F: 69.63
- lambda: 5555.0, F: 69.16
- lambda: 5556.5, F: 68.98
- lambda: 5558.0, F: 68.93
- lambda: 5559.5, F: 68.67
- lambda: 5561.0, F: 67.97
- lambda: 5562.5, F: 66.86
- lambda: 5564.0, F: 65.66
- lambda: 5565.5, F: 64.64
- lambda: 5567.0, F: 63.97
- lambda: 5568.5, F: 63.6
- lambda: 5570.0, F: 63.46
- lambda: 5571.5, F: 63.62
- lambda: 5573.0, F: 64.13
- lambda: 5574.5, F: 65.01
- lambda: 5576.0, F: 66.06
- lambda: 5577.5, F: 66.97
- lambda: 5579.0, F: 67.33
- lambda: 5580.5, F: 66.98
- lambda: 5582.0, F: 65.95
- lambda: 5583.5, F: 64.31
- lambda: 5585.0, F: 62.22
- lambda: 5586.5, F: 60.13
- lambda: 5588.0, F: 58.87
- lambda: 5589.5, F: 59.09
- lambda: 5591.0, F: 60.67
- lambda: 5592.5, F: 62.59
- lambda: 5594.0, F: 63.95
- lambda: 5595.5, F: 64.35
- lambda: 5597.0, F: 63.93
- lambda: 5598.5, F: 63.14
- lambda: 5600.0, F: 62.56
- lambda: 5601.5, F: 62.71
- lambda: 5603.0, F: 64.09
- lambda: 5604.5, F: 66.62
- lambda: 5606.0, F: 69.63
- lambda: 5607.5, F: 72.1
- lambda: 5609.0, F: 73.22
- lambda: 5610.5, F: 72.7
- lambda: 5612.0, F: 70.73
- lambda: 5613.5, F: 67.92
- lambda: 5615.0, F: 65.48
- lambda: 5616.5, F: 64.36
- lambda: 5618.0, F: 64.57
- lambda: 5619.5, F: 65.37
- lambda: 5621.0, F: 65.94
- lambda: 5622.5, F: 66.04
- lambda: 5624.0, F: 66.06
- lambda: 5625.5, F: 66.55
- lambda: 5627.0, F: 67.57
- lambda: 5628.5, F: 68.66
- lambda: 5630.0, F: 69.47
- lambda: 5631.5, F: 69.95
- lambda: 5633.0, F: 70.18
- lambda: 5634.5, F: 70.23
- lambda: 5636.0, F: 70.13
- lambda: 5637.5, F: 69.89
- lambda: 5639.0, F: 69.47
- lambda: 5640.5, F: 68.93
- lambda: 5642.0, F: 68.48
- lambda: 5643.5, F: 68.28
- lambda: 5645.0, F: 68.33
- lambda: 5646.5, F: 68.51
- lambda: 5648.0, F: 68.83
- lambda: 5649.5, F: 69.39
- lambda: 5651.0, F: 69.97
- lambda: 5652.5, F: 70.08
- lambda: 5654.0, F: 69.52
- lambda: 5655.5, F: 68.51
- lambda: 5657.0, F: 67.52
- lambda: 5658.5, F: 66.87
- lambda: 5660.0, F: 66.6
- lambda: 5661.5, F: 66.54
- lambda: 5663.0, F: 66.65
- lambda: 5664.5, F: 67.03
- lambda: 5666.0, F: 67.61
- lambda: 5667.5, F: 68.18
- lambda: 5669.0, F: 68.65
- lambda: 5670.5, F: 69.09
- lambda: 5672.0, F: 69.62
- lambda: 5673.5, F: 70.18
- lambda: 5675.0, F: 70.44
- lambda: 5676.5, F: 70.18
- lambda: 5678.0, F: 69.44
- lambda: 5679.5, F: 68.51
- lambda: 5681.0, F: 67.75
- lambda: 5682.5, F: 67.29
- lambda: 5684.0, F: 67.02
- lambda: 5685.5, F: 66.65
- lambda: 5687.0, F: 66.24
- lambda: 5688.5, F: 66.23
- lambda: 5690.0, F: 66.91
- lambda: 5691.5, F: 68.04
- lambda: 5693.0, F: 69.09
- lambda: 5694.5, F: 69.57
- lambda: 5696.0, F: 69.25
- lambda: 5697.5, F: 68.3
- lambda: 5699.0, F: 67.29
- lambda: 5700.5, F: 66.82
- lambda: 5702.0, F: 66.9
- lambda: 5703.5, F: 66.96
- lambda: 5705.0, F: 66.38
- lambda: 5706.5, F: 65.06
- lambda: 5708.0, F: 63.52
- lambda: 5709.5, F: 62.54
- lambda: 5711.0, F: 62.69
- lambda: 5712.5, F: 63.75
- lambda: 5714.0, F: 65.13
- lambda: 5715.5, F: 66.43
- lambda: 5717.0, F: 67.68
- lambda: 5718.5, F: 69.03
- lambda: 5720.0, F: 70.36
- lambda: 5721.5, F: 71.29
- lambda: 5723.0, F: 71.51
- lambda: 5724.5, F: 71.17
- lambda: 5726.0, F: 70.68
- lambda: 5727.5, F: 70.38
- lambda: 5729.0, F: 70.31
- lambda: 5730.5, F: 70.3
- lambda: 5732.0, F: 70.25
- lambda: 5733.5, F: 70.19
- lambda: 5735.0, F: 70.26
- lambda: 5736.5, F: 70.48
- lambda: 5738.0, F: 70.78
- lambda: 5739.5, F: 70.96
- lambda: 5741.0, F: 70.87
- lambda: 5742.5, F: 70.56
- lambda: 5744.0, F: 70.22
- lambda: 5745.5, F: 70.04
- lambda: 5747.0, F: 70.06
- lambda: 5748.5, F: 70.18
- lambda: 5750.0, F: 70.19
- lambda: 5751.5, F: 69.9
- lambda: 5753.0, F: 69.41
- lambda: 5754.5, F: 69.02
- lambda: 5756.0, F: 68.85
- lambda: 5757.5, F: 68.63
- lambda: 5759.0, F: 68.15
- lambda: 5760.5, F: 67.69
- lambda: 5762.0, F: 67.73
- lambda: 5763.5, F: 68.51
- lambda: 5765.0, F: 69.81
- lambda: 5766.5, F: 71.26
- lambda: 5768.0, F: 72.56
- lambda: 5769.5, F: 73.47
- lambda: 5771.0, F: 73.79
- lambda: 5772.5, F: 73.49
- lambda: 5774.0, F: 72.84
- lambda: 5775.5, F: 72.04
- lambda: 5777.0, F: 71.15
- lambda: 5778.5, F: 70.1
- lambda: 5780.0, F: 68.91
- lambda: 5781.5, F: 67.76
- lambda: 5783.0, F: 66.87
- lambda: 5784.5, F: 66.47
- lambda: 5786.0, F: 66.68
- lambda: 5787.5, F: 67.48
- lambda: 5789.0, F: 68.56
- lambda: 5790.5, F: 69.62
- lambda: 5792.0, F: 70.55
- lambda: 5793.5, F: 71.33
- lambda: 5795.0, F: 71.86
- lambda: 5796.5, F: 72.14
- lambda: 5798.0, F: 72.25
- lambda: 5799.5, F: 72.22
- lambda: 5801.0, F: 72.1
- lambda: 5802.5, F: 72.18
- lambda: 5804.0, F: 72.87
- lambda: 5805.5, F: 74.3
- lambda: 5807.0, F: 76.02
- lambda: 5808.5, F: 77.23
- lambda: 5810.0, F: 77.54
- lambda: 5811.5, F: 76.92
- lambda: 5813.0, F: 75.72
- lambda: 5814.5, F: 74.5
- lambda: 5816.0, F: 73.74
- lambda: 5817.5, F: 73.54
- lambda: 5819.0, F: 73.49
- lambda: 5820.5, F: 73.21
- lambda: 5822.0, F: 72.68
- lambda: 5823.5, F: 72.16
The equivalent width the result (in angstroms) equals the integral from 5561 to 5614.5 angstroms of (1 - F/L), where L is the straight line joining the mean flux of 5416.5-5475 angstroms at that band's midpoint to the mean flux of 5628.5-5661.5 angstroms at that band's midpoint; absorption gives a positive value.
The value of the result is 2.0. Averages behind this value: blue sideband 64.7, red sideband 68.9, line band 65.2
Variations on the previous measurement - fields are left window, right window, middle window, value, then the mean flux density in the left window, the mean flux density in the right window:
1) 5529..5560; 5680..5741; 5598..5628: 0.86 angstroms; 69.5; 68.1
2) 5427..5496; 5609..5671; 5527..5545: -0.57 angstroms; 64.9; 68.2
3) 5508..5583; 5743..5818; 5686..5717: 1.55 angstroms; 67.3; 71.2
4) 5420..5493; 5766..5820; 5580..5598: 1.33 angstroms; 64.9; 72.1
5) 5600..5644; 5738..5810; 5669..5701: 0.38 angstroms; 68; 70.7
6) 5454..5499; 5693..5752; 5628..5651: -0.49 angstroms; 66.2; 68.7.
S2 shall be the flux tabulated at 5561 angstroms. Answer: 67.97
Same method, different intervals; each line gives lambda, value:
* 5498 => 66.61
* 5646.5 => 68.51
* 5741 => 70.87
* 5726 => 70.68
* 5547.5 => 71.42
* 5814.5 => 74.5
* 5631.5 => 69.95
